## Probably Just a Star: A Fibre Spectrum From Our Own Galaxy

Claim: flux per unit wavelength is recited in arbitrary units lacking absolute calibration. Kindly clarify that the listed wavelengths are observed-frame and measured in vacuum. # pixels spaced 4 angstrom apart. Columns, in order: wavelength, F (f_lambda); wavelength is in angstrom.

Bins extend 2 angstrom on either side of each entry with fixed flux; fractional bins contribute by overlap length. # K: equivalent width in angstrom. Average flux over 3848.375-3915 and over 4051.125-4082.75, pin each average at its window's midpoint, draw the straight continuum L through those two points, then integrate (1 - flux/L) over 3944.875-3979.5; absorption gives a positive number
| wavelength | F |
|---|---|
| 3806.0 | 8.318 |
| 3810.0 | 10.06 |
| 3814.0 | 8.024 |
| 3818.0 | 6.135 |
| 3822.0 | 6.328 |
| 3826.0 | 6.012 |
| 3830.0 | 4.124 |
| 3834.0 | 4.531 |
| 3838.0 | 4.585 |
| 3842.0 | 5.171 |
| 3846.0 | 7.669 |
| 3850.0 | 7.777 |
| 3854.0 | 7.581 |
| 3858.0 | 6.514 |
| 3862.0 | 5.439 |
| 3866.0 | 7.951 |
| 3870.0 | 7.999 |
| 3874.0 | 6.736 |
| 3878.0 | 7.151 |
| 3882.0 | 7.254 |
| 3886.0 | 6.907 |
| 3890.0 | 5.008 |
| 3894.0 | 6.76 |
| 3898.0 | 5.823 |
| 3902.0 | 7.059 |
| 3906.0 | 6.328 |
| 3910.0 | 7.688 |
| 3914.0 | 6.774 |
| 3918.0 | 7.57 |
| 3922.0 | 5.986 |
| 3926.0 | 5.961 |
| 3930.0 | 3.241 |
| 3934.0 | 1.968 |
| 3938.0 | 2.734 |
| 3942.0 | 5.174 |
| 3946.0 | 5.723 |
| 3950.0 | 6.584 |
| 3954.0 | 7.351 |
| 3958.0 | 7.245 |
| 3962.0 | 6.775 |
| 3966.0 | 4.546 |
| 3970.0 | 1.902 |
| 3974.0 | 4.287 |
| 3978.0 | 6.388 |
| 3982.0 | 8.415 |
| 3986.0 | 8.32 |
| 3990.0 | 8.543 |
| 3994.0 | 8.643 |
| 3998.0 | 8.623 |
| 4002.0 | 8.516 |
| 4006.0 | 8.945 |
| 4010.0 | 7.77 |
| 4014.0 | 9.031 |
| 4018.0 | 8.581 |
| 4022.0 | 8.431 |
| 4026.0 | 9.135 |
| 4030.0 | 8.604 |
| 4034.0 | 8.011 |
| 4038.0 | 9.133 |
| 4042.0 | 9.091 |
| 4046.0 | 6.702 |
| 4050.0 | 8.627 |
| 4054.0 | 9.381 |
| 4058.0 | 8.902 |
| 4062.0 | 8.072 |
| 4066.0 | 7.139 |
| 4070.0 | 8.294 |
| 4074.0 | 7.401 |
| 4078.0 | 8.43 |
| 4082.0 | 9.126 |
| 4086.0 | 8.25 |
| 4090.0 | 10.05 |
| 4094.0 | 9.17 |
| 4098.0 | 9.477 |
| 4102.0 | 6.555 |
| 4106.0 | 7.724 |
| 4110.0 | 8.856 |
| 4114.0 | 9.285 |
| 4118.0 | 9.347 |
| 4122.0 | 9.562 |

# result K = 8.57 angstrom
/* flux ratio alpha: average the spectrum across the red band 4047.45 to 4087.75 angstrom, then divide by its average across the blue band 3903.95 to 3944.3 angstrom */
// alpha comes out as 1.56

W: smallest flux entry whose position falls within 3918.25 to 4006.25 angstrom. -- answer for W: 1.902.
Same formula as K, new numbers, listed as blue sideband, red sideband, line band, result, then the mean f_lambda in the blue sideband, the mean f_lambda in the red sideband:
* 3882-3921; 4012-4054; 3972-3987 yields 2.0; 6.67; 8.57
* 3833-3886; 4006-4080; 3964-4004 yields 5.4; 6.69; 8.39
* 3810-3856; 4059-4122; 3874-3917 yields 1.1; 6.34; 8.52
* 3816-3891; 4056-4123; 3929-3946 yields 8.5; 6.38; 8.55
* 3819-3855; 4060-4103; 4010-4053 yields -3.4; 5.94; 8.4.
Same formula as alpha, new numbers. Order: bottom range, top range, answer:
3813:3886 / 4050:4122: 1.32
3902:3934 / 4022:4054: 1.42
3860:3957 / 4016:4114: 1.38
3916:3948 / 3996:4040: 1.80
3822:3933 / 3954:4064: 1.23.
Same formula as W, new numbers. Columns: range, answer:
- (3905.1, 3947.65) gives 1.968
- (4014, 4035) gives 8.011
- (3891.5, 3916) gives 5.823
